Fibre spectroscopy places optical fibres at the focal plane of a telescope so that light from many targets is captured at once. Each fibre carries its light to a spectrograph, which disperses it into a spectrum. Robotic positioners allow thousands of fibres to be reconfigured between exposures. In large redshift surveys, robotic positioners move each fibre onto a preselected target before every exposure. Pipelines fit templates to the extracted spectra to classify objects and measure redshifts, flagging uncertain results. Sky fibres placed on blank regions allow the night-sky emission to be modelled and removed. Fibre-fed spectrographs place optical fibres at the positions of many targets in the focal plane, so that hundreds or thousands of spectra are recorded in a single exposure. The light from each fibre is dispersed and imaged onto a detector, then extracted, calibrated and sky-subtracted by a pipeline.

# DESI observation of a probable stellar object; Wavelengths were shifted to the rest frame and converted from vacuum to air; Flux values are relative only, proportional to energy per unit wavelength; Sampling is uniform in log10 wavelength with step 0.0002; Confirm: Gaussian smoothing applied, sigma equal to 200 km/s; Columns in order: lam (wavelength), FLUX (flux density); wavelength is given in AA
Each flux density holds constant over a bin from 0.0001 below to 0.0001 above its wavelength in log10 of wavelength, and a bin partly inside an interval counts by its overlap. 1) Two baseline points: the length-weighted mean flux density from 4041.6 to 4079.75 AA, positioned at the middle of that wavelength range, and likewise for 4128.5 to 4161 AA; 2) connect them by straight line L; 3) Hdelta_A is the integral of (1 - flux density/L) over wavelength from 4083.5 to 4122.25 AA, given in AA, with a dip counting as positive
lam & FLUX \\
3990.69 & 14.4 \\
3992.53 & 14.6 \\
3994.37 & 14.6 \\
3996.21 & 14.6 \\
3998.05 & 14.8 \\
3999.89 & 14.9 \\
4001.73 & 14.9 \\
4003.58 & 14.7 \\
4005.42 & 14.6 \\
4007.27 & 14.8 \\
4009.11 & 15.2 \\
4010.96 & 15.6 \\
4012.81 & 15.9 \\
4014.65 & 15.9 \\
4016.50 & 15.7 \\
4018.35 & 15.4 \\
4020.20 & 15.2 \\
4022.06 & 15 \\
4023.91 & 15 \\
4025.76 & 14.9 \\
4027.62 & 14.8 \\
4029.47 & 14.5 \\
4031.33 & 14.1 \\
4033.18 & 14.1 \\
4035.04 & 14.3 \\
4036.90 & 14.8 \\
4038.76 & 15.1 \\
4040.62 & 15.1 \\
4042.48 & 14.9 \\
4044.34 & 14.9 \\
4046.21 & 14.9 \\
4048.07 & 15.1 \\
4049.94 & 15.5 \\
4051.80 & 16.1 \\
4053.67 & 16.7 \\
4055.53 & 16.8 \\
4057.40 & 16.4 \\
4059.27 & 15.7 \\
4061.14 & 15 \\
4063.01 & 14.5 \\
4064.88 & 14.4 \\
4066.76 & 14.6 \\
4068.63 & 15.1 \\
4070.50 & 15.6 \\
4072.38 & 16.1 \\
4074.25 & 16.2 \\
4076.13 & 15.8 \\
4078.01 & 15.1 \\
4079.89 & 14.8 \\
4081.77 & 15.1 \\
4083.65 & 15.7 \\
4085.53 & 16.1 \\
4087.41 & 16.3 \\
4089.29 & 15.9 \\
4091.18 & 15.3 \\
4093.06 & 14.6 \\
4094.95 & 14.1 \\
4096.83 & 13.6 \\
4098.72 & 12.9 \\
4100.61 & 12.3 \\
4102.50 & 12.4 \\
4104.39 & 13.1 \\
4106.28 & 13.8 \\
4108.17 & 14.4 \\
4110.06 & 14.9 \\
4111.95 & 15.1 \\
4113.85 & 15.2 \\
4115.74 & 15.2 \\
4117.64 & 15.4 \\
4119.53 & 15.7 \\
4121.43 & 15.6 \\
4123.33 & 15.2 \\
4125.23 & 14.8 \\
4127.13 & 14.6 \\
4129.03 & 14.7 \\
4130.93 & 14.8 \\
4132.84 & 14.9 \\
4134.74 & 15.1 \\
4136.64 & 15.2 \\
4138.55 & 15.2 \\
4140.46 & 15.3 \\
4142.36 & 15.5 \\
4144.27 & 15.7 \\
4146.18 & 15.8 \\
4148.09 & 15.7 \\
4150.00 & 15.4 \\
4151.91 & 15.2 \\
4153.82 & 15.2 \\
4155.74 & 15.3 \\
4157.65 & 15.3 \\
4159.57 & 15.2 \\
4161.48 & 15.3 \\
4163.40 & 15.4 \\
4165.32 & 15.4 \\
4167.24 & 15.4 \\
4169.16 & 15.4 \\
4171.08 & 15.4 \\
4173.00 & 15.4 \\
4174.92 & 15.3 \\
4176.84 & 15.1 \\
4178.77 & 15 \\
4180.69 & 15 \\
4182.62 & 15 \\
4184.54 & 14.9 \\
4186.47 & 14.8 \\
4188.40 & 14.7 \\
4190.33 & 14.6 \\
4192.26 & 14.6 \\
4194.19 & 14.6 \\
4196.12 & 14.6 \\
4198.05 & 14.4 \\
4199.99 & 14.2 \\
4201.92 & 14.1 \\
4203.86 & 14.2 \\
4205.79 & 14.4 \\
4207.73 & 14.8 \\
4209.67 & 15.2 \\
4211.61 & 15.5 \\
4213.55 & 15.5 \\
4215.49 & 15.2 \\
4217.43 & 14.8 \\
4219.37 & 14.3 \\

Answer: 1.9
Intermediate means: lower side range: 15.5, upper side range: 15.3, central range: 14.6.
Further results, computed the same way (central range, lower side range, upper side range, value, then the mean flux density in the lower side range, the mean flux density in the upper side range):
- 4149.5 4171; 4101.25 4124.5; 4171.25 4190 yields -0.59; 14.6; 15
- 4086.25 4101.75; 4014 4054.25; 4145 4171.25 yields 0.86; 15.1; 15.4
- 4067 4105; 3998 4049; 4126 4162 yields 0.73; 15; 15.2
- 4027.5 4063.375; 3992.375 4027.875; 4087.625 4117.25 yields -1.04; 15.1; 14.3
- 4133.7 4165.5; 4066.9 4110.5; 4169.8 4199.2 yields -1.12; 14.7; 14.9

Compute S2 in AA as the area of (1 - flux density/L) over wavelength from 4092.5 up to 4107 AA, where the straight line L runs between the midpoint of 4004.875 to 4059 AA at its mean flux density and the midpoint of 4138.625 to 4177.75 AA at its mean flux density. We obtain 1.9 AA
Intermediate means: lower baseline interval 15.2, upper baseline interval 15.4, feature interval 13.3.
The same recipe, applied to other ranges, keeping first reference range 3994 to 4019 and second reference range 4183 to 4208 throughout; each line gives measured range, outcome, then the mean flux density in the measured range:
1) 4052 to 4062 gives -0.8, 16.1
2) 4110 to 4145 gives -1.0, 15.2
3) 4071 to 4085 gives -0.6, 15.6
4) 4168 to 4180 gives -0.5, 15.3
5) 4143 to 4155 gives -0.7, 15.5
